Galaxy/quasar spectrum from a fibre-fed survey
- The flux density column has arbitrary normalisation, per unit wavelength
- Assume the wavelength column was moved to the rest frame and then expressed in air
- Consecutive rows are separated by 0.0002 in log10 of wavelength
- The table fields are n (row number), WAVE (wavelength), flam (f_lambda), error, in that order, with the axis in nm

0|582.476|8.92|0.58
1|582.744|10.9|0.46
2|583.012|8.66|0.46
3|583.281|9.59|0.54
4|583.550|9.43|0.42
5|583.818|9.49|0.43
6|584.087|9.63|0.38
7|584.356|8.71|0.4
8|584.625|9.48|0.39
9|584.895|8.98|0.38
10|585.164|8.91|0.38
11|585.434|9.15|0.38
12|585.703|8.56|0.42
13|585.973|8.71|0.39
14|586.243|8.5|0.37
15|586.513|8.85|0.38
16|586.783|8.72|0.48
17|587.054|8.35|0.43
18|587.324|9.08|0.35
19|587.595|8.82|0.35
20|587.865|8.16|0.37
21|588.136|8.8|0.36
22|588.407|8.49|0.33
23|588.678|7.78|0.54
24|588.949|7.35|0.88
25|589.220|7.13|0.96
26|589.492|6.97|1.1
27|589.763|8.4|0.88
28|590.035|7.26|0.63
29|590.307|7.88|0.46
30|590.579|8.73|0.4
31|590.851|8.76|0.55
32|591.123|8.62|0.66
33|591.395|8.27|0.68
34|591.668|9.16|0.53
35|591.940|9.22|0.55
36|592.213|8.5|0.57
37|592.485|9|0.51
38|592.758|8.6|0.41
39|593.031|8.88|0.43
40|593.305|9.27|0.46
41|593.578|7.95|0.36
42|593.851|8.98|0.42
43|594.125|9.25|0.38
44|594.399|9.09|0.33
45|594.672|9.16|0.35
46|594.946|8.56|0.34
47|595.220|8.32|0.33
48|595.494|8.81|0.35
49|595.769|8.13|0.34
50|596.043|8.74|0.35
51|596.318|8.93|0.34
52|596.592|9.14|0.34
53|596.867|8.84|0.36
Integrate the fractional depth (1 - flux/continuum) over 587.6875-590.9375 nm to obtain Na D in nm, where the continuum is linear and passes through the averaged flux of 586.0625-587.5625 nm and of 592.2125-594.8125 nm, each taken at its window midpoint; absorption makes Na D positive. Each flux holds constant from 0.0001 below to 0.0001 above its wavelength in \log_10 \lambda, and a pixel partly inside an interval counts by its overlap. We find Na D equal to 0.30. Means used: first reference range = 8.7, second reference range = 8.89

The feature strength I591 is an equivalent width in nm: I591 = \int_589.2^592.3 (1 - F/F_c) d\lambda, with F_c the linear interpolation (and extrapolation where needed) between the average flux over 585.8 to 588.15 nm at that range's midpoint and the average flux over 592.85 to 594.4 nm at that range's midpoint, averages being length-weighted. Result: 0.18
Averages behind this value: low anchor 8.66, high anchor 8.87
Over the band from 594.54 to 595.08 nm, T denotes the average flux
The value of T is 8.86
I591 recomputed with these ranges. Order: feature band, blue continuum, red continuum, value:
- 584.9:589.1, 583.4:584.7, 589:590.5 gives -0.07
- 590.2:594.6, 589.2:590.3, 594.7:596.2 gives -0.42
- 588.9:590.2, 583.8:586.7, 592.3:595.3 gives 0.21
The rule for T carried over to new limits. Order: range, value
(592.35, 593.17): 8.82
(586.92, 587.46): 8.72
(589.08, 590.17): 7.44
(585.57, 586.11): 8.63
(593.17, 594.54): 8.91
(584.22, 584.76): 9.09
